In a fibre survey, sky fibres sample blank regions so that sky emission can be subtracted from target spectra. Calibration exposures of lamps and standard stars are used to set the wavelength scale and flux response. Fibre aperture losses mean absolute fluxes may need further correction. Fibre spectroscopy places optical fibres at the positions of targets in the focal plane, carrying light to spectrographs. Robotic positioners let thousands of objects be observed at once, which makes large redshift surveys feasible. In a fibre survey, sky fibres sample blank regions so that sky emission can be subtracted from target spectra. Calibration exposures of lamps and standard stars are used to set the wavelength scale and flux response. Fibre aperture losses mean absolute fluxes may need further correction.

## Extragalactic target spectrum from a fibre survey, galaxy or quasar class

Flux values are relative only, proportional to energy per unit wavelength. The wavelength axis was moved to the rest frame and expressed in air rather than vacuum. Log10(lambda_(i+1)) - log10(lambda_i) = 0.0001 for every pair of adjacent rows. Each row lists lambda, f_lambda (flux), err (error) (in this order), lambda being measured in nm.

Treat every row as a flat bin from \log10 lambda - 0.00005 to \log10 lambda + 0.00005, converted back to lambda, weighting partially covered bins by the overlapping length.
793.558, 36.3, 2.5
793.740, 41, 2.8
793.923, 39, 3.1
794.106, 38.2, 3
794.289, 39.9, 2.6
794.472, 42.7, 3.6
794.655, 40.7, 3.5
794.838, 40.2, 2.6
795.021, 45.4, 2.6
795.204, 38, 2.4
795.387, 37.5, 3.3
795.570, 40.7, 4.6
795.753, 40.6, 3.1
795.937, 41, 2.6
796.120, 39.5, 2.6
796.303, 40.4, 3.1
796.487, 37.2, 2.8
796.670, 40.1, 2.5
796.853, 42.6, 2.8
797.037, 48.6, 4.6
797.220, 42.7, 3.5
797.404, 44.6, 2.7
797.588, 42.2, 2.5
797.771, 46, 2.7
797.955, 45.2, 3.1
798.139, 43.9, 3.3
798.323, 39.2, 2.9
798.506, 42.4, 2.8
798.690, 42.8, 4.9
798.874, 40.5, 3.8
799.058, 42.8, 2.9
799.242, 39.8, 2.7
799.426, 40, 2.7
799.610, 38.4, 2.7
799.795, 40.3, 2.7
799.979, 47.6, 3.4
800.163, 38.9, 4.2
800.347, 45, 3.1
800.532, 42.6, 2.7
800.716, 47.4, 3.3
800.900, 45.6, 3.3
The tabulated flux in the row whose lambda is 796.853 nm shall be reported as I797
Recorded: 42.6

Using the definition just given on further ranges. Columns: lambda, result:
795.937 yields 41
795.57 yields 40.7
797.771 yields 46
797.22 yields 42.7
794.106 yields 38.2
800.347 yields 45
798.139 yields 43.9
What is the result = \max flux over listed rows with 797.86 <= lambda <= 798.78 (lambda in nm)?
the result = 45.2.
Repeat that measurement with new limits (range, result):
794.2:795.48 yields 45.4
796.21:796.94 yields 42.6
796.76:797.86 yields 48.6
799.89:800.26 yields 47.6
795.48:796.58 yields 41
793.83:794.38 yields 39.9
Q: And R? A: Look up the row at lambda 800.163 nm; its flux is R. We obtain 38.9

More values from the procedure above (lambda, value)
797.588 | 42.2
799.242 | 39.8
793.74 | 41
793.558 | 36.3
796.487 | 37.2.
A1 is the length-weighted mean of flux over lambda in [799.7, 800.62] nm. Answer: 42.8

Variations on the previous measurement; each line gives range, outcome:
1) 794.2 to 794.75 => 41.1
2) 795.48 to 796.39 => 40.4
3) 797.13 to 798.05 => 44.1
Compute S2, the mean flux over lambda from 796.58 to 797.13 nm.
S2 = 43.8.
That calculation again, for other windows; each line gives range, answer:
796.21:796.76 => 39.2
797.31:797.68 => 43.4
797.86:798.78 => 42.7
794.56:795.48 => 40.4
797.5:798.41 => 43.3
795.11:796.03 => 39.6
